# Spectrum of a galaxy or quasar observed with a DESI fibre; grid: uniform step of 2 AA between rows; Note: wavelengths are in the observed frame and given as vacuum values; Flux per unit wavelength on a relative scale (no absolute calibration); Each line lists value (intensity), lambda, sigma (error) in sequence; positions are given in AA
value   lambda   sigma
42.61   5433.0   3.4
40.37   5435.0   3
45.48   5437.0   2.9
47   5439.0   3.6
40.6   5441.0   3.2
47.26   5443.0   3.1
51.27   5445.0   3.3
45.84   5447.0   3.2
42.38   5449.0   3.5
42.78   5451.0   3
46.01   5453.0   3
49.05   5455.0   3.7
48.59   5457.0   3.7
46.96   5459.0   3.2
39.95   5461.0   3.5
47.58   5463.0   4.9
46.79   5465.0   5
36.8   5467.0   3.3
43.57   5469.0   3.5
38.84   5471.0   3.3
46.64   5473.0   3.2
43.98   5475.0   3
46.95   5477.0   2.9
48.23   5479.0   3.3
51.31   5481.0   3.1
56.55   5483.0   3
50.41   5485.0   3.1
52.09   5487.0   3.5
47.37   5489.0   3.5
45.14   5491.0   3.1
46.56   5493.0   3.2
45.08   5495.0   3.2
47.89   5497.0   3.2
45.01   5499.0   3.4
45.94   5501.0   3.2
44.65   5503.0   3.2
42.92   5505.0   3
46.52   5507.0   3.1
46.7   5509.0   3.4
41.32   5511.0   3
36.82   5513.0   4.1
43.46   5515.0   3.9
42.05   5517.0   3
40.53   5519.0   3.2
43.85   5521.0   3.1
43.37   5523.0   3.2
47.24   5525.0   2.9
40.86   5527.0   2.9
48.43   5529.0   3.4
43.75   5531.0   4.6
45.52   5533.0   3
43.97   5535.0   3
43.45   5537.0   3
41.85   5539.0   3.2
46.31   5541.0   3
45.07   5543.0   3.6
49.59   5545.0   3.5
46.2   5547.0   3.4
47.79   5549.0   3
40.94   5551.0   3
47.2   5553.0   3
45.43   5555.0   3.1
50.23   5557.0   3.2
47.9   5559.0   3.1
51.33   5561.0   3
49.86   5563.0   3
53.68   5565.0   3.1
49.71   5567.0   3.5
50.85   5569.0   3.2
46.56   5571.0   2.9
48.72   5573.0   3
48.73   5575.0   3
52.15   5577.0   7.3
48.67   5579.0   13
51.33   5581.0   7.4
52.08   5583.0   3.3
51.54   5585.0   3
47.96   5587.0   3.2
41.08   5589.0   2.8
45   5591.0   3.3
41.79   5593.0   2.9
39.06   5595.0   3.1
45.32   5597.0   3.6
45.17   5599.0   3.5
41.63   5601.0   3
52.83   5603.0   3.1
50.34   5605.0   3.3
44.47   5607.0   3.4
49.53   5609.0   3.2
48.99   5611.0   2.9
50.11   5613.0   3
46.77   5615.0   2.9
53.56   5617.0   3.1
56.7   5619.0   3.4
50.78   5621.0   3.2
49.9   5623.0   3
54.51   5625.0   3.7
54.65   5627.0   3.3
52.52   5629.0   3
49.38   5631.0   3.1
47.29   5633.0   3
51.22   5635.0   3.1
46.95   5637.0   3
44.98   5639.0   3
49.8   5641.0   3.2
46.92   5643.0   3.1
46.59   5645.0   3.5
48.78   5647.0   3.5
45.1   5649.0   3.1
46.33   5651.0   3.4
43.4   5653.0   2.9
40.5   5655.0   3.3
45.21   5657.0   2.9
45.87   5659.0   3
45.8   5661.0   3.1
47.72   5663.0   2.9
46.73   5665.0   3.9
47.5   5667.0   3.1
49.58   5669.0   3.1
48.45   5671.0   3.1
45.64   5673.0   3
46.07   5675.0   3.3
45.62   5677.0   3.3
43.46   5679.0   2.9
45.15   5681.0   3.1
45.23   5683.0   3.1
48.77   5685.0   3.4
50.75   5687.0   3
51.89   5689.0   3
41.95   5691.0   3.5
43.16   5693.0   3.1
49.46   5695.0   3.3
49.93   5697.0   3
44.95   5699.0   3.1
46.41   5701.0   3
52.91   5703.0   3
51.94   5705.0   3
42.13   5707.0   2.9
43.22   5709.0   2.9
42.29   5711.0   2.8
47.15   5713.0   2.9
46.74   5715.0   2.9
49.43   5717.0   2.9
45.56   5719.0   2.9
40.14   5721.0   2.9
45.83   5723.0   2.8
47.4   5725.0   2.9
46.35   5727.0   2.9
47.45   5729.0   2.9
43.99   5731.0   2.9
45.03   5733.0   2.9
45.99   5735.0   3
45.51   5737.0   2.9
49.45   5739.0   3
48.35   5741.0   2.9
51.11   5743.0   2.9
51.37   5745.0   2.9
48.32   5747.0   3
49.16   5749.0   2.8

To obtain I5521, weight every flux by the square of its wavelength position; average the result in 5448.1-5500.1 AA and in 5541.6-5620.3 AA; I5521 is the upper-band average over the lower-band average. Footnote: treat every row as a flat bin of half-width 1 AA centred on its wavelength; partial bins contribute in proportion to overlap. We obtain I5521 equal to 1.08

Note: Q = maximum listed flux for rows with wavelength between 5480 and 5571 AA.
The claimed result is 56.55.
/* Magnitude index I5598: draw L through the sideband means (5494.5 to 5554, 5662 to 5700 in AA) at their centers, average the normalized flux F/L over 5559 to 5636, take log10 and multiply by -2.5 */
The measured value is -0.08 mag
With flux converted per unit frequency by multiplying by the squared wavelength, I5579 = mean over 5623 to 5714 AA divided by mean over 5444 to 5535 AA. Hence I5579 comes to 1.1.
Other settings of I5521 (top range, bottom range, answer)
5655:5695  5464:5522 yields 1.10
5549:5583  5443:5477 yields 1.13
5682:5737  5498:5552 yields 1.12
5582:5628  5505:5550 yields 1.12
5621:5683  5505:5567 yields 1.09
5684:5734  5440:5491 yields 1.10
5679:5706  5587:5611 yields 1.09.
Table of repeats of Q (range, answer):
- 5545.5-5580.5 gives 53.68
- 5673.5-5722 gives 52.91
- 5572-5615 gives 52.83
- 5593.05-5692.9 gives 56.7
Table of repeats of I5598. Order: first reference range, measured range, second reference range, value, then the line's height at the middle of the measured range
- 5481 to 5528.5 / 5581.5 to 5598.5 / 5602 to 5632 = 0.091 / 49.7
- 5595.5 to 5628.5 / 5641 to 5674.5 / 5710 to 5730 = 0.038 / 48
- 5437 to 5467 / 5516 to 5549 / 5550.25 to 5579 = 0.078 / 47.9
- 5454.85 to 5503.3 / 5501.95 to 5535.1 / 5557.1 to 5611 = 0.082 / 47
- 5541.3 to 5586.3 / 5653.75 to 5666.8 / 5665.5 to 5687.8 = 0.041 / 47.2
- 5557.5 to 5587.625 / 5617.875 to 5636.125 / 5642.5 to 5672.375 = -0.092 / 47.7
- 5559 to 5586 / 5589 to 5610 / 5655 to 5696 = 0.092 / 49.3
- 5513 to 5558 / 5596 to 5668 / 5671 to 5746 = -0.054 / 45.8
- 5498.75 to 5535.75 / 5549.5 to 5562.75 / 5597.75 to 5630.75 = -0.023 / 46.3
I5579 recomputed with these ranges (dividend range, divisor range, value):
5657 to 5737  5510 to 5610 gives 1.05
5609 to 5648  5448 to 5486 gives 1.15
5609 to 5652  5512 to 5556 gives 1.16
